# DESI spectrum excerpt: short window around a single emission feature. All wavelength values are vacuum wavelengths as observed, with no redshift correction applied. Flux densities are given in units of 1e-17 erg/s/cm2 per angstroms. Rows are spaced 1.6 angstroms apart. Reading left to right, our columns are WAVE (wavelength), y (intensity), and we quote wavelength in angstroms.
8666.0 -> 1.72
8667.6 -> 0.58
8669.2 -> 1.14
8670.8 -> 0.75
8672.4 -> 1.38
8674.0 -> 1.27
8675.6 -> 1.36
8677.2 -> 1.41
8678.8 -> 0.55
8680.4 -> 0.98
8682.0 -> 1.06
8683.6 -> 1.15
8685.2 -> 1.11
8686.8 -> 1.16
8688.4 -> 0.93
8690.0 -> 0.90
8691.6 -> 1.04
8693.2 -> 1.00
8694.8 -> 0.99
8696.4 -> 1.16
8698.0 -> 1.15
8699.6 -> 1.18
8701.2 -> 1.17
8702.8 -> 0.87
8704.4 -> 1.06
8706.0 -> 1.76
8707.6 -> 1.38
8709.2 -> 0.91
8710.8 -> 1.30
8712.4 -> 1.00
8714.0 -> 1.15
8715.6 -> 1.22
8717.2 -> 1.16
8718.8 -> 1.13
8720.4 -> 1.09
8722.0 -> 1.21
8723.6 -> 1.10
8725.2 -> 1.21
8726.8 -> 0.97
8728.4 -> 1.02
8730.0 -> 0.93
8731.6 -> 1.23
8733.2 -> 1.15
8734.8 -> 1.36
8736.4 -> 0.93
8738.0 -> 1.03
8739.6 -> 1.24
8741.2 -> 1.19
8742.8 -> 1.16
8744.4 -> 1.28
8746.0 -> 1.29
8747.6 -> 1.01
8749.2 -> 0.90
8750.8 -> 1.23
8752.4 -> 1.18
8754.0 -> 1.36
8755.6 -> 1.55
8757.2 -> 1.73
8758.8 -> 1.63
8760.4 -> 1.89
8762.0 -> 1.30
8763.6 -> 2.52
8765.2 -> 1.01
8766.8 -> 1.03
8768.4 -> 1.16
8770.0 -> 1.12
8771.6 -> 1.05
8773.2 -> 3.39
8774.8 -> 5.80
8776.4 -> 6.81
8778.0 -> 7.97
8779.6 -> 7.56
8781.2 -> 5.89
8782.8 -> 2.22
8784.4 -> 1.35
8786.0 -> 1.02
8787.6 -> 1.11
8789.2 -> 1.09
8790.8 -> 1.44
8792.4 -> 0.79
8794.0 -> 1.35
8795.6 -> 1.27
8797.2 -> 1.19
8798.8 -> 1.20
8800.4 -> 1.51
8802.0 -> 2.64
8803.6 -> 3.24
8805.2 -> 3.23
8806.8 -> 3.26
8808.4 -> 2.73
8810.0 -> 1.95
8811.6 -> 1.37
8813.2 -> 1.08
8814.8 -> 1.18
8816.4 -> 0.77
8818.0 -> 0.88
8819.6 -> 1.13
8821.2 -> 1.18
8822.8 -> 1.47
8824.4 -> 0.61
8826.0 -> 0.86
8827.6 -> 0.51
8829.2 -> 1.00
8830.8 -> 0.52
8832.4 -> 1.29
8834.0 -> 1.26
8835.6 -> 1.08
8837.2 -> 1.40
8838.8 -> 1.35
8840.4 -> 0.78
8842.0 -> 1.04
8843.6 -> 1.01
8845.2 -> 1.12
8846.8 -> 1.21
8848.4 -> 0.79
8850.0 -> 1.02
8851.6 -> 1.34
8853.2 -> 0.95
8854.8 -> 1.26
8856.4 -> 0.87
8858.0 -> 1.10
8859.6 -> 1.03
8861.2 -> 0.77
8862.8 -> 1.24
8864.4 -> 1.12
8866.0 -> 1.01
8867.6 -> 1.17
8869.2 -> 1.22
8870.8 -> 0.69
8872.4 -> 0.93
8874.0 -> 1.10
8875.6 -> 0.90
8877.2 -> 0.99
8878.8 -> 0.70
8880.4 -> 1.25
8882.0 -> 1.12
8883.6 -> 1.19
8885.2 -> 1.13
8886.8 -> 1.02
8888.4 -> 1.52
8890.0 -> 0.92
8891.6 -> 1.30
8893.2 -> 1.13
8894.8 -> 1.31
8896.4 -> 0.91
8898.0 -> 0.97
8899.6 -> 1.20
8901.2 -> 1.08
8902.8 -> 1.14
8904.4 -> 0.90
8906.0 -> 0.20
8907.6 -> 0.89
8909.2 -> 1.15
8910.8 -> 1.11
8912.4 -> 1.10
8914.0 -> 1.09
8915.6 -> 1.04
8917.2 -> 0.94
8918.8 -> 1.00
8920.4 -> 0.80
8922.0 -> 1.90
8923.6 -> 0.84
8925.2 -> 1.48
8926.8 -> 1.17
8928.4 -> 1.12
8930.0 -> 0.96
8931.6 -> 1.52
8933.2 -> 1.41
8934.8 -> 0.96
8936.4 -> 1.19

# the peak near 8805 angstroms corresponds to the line [N II] 6583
